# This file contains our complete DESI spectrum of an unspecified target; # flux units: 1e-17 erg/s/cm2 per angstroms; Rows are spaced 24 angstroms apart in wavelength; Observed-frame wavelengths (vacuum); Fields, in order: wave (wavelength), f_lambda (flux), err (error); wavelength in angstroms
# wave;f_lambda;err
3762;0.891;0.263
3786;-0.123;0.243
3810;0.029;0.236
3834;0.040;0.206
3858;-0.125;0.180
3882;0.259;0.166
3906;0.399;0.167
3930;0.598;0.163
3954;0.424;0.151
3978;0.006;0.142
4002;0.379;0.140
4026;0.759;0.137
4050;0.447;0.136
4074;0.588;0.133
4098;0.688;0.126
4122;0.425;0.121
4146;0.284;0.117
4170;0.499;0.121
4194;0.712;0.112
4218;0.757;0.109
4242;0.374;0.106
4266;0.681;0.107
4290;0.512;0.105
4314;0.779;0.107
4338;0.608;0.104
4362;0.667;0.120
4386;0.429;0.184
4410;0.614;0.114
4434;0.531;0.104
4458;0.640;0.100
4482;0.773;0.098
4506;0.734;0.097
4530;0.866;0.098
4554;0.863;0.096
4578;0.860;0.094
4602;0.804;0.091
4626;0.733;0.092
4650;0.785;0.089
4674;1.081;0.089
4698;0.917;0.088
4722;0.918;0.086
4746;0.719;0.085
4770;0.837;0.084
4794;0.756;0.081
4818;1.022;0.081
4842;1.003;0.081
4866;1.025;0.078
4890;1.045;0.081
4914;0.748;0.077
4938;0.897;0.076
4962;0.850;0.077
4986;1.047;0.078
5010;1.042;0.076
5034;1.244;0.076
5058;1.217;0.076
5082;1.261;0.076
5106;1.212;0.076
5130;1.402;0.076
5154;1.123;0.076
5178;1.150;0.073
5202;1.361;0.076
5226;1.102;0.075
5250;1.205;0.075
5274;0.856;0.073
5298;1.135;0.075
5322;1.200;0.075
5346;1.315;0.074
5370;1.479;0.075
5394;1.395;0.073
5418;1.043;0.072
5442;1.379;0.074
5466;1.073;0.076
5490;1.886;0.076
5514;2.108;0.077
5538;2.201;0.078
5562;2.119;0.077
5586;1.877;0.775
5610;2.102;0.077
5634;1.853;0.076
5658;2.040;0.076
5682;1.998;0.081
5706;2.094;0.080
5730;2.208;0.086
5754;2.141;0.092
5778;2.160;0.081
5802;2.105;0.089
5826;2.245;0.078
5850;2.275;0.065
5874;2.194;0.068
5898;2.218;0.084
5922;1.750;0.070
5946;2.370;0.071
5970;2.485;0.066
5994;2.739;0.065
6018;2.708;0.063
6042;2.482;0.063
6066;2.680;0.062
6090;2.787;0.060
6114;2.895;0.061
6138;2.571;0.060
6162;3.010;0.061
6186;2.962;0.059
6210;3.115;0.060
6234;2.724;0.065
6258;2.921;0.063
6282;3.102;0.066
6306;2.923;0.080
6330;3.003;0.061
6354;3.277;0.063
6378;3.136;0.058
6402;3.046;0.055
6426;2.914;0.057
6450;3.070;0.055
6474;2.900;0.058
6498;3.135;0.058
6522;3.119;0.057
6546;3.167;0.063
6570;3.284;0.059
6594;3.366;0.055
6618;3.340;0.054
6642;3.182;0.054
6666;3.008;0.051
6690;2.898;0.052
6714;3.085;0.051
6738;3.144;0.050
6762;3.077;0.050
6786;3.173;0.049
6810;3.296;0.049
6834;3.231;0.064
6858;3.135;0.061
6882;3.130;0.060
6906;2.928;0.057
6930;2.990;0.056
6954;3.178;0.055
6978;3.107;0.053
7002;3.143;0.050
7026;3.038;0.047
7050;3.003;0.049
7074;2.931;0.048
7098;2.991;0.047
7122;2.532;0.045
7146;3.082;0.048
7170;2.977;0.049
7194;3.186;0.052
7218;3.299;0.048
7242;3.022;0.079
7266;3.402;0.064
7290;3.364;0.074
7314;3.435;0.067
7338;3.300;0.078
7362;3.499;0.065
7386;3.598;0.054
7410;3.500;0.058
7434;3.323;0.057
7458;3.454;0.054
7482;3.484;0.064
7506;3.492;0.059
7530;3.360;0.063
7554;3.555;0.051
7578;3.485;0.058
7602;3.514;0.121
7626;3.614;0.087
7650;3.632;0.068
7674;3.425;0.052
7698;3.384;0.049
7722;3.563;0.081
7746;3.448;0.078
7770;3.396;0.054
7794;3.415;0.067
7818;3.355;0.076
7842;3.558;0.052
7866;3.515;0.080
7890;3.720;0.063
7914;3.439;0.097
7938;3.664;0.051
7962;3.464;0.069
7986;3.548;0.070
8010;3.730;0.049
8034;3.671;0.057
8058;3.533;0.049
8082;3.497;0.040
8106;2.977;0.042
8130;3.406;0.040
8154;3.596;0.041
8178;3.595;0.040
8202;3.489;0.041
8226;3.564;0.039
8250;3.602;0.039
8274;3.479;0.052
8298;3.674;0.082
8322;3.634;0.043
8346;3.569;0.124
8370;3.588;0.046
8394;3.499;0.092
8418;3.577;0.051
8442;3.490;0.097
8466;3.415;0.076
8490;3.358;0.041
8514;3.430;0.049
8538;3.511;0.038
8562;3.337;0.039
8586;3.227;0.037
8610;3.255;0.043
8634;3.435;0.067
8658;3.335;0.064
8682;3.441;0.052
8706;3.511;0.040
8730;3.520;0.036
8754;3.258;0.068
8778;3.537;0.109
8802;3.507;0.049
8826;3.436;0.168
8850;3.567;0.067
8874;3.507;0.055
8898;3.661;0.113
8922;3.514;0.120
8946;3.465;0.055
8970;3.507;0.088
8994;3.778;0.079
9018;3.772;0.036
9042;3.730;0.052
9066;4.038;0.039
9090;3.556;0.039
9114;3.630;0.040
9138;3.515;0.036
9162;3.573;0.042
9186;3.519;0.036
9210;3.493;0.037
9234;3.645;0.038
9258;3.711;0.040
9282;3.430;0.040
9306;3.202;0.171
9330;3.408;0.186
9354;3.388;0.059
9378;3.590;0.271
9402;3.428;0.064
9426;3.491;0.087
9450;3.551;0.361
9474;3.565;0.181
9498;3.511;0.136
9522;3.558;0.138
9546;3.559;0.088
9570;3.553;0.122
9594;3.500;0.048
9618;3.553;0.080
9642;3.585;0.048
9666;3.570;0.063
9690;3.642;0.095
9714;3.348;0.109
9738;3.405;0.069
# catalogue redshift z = 0.38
